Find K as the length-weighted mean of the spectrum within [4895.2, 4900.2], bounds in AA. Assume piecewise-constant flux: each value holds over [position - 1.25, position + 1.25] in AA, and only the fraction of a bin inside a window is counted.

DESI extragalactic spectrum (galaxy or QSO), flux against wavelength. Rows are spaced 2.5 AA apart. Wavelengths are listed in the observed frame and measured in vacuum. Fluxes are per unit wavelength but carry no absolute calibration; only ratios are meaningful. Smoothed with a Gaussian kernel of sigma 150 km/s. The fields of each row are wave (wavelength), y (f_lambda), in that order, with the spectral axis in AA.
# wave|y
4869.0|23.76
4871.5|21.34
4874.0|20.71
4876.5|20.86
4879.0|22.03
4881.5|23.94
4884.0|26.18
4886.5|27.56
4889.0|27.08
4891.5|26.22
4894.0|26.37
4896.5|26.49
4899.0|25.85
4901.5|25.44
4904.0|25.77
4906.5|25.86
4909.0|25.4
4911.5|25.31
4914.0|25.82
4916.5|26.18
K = 26.2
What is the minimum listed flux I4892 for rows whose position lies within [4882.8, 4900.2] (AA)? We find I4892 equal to 25.85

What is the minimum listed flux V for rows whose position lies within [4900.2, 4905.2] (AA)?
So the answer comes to 25.44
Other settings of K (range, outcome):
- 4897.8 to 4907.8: 25.7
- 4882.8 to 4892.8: 26.8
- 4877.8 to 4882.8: 23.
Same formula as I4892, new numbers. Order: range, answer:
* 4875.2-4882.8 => 20.86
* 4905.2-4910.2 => 25.4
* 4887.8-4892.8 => 26.22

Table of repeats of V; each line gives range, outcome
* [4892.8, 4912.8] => 25.31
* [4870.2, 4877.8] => 20.71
